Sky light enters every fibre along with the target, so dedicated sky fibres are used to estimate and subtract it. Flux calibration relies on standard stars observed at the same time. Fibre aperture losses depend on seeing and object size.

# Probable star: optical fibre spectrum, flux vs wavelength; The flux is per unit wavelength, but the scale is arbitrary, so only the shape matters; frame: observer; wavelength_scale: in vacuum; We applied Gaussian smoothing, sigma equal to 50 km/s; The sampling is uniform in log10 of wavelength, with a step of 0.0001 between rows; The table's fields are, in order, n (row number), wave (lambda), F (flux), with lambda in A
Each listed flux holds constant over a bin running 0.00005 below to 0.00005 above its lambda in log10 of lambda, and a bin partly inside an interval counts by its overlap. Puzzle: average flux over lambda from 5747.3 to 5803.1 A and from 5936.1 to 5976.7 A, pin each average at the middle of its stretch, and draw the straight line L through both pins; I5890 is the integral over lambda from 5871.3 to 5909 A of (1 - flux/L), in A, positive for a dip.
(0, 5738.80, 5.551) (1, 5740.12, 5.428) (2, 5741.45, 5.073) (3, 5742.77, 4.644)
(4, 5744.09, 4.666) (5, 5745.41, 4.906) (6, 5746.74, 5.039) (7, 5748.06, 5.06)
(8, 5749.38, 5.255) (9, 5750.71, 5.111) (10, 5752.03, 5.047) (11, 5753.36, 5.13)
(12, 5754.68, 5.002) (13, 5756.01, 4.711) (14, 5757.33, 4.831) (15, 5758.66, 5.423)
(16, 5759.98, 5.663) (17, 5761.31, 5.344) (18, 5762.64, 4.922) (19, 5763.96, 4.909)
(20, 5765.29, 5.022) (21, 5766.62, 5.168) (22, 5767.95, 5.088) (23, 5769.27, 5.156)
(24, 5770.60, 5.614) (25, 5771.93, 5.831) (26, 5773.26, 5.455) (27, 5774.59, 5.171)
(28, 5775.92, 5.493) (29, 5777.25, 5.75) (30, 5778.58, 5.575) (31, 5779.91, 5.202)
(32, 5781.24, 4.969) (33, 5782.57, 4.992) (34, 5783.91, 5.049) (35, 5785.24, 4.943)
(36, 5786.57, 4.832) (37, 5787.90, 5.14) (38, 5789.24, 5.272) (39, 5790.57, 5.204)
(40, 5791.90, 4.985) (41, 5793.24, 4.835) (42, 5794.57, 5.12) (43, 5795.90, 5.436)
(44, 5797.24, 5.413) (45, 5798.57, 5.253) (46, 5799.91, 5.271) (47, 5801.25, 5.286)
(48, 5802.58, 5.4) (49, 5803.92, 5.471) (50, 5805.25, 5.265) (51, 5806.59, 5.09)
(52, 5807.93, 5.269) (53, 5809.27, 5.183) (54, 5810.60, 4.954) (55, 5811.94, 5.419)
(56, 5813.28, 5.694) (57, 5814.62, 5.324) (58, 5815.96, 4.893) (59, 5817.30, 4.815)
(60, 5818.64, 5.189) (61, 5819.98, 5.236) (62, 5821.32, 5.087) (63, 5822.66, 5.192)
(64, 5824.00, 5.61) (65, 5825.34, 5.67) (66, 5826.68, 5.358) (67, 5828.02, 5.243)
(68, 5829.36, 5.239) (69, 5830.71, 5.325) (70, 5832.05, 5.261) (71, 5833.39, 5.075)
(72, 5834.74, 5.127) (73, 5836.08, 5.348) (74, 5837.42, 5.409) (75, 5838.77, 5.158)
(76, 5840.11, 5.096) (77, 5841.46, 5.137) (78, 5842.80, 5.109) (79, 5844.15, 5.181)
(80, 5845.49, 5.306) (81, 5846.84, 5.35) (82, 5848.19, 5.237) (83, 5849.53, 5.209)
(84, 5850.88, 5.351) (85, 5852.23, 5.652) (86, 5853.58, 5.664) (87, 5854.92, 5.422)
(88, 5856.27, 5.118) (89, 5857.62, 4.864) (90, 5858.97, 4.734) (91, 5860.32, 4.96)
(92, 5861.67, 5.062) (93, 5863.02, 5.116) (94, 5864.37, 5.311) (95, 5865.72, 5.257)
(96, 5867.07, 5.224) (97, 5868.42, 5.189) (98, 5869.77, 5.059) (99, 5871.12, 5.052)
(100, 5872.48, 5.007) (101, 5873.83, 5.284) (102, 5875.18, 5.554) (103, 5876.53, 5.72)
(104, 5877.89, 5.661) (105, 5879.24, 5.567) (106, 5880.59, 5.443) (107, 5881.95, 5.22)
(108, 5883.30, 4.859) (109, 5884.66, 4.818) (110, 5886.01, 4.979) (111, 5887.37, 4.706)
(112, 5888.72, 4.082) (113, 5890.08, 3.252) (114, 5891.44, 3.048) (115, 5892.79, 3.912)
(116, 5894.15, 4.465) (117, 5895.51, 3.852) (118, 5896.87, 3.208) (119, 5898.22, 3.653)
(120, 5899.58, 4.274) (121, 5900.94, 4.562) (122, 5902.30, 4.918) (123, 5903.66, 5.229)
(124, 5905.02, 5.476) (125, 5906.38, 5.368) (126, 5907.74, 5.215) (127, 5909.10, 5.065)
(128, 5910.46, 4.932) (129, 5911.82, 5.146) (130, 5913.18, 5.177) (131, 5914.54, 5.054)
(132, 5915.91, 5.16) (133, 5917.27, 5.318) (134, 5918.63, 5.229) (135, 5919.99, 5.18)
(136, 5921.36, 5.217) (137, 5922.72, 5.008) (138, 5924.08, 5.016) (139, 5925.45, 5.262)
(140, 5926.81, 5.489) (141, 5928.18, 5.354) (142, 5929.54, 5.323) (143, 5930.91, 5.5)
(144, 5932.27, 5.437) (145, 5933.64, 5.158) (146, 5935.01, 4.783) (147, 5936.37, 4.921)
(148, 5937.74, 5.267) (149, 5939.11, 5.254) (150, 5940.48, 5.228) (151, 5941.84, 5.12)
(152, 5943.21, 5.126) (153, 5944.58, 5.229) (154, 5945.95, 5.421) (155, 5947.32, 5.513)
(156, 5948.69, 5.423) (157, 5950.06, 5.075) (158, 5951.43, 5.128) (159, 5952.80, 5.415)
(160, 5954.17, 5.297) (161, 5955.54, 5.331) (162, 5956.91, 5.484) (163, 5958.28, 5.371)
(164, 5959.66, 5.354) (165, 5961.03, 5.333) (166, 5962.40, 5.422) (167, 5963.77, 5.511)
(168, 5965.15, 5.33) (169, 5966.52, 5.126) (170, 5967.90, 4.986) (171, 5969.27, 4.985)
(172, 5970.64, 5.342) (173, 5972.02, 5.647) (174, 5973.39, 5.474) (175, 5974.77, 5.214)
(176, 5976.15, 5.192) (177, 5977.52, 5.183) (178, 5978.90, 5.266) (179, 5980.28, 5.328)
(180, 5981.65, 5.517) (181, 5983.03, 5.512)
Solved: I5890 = 3.8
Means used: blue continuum 5.2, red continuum 5.29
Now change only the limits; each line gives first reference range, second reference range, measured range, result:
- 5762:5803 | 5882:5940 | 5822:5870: -2.0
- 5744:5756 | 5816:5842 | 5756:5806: -1.2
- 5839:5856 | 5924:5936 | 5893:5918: 2.4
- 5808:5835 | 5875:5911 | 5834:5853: -0.7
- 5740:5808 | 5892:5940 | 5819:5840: -0.8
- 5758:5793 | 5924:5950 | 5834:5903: 4.1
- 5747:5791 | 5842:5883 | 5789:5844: -0.1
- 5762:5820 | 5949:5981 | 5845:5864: 0.1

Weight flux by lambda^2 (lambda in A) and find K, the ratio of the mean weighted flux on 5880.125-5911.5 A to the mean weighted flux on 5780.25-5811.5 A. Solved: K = 0.9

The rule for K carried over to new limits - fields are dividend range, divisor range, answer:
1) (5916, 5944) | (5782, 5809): 1.05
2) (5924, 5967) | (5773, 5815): 1.06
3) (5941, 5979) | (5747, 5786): 1.09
